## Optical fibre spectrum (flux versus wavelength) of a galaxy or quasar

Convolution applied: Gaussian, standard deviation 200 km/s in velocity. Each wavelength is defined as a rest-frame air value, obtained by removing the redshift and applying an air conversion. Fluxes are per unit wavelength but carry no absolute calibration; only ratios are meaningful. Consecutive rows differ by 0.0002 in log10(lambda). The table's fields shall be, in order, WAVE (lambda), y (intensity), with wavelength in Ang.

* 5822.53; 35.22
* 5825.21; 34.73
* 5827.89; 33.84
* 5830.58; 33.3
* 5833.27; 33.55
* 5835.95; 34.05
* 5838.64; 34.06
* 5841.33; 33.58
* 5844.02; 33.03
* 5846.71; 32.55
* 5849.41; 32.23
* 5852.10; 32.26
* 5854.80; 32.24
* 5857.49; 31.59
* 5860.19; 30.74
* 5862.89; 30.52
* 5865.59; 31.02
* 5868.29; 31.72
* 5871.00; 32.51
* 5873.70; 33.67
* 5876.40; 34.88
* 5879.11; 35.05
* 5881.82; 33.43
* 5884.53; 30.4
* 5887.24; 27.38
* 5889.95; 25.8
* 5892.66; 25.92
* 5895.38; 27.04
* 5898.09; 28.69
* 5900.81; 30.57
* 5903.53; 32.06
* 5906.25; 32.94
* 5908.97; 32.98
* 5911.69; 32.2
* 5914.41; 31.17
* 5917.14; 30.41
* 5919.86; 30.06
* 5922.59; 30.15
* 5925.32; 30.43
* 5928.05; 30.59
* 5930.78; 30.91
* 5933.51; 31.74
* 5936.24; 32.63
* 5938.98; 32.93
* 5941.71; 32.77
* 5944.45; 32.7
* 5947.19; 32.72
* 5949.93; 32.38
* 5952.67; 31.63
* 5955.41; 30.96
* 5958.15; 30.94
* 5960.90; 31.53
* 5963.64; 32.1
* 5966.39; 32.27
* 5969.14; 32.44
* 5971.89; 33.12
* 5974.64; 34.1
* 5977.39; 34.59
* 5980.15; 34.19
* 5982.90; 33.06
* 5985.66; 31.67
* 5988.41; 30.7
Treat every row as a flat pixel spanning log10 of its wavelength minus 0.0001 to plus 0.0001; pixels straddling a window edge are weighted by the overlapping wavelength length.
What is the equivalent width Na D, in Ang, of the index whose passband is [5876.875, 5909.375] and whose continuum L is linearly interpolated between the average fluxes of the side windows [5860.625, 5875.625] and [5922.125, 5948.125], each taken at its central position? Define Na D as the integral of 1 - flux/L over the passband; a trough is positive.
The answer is 1.7 Ang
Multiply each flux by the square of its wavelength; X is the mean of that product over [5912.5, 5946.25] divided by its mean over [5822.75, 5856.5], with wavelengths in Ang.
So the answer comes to 0.97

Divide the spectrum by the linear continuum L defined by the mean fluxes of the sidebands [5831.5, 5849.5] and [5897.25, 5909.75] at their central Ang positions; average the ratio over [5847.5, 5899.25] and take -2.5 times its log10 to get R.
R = 0.05 mag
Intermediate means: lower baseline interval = 33.4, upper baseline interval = 31.5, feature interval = 30.9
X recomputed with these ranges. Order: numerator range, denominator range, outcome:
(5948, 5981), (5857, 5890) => 1.06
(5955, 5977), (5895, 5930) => 1.07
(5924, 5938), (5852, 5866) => 1.02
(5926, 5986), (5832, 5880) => 1.02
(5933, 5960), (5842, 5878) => 1.03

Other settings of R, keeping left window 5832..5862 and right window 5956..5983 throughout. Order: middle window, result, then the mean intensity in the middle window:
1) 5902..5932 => 0.05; 31.3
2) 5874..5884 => -0.04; 34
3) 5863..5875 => 0.02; 32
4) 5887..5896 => 0.23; 26.4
